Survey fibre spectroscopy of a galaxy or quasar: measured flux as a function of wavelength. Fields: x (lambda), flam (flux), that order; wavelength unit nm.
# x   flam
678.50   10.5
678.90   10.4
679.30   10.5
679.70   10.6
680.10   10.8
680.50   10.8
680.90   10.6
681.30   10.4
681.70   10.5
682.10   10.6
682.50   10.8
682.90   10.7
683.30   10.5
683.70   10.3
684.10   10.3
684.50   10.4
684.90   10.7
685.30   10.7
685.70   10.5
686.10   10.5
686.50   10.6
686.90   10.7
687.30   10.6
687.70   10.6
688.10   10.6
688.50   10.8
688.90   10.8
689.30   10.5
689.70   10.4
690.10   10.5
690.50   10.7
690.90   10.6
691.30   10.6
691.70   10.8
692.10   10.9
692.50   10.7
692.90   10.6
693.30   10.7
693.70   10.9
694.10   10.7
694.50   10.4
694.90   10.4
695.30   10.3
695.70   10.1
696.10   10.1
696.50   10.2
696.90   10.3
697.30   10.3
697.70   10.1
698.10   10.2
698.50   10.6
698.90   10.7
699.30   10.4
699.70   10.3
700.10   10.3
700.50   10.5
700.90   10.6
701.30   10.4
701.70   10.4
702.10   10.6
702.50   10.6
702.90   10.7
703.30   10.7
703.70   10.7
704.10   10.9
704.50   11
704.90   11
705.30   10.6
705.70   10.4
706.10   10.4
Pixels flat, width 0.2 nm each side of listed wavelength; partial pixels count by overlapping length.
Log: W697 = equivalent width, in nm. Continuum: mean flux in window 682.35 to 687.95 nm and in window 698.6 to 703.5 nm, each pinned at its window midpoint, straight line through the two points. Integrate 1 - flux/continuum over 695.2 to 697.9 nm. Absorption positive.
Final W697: 0.086 nm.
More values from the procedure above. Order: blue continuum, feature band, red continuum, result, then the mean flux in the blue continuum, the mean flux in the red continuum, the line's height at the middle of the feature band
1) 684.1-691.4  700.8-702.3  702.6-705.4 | 0.04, 10.6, 10.8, 10.8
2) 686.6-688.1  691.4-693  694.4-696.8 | -0.05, 10.6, 10.2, 10.4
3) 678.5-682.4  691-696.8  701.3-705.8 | 0.06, 10.6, 10.7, 10.6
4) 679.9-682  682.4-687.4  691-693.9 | 0.05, 10.6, 10.7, 10.7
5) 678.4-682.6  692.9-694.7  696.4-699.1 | -0.05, 10.6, 10.3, 10.4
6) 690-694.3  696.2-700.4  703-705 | 0.17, 10.7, 10.8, 10.8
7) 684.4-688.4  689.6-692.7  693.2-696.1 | -0.04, 10.6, 10.5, 10.5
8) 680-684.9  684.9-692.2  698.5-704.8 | -0.04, 10.6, 10.6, 10.6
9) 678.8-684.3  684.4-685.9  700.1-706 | 0.00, 10.6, 10.6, 10.6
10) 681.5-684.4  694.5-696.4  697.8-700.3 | 0.03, 10.5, 10.4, 10.4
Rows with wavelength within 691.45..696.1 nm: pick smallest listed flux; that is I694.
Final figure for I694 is 10.1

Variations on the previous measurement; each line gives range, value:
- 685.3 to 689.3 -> 10.5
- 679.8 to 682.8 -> 10.4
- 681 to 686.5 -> 10.3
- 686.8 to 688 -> 10.6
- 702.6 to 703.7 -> 10.7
